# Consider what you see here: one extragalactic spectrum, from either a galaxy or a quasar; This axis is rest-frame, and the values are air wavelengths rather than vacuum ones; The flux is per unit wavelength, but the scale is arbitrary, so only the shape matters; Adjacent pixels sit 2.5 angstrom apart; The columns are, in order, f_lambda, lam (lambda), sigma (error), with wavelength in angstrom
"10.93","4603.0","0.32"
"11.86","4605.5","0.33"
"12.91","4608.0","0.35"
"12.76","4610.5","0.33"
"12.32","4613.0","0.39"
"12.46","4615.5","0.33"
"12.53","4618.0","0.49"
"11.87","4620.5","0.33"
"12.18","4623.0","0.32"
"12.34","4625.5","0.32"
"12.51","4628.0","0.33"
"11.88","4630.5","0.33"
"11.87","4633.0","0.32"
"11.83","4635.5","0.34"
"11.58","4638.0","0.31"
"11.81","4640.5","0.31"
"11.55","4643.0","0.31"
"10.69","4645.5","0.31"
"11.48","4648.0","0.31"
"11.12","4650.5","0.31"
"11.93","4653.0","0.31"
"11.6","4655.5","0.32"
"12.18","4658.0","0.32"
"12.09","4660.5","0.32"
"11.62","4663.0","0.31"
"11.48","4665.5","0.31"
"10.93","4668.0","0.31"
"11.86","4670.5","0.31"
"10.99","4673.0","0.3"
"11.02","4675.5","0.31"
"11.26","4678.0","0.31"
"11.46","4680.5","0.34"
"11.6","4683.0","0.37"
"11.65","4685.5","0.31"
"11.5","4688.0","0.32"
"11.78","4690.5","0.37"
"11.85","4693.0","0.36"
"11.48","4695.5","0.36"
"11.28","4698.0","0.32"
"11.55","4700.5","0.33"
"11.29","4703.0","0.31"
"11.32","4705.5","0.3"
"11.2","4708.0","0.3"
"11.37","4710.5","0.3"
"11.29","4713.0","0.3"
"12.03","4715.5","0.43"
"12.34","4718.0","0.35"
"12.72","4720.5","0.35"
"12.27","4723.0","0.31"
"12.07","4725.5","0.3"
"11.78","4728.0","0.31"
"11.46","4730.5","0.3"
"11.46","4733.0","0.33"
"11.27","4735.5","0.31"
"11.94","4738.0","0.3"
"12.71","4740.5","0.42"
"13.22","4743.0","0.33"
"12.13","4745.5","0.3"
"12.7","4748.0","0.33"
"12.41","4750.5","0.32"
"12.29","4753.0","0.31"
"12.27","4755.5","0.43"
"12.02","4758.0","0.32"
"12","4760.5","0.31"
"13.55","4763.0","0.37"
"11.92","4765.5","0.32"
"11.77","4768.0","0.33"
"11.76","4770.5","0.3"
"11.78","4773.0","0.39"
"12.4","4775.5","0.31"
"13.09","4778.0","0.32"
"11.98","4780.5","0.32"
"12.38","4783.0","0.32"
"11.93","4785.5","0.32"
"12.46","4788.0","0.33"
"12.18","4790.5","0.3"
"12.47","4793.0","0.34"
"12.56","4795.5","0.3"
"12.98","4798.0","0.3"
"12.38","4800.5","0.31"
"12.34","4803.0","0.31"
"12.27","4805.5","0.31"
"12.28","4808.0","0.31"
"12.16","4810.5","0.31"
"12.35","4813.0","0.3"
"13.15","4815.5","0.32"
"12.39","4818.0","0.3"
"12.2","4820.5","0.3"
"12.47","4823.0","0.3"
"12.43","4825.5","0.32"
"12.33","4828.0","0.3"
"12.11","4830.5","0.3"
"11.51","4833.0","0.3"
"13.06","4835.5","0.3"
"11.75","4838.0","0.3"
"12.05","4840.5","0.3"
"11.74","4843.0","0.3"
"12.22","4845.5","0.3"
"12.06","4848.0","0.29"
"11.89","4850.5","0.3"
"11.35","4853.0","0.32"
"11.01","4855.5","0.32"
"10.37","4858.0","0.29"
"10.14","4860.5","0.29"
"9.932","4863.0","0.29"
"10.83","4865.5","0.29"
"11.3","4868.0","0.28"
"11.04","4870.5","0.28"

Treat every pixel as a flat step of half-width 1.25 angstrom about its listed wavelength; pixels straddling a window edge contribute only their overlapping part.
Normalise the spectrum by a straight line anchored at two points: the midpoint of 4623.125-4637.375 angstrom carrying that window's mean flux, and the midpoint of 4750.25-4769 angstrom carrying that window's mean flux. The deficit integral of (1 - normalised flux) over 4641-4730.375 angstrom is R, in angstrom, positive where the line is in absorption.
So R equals 4.2 angstrom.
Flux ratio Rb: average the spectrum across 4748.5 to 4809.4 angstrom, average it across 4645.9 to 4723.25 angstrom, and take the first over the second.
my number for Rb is 1.06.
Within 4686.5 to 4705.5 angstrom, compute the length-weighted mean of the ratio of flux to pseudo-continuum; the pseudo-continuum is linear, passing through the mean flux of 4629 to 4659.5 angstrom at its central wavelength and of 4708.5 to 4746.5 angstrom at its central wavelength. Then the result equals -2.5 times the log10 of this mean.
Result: 0.03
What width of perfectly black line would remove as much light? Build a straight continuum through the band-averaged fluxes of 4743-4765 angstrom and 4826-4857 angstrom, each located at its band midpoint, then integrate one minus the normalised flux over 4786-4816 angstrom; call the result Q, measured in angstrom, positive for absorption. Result -0.7 angstrom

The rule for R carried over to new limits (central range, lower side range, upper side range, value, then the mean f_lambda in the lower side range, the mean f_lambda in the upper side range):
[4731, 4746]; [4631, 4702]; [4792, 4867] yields -0.47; 11.5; 12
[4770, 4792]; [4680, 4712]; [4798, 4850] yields -0.42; 11.5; 12.3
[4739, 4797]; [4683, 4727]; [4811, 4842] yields -1.60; 11.7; 12.3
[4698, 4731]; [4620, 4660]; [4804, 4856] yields 0.53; 11.8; 12.1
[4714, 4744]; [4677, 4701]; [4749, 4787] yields -0.49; 11.5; 12.2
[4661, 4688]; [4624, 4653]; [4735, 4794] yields 1.05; 11.7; 12.3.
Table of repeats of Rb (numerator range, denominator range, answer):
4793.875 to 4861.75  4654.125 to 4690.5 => 1.05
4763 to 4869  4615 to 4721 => 1.03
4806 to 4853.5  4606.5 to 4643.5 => 1.00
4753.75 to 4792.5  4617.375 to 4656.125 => 1.04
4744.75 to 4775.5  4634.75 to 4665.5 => 1.05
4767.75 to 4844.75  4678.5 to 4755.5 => 1.04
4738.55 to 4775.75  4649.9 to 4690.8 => 1.07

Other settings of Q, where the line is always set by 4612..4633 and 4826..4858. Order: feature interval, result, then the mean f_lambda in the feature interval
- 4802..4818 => -0.67 angstrom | 12.4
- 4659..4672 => 0.61 angstrom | 11.6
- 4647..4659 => 0.52 angstrom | 11.7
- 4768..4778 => -0.09 angstrom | 12.1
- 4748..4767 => -0.56 angstrom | 12.4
